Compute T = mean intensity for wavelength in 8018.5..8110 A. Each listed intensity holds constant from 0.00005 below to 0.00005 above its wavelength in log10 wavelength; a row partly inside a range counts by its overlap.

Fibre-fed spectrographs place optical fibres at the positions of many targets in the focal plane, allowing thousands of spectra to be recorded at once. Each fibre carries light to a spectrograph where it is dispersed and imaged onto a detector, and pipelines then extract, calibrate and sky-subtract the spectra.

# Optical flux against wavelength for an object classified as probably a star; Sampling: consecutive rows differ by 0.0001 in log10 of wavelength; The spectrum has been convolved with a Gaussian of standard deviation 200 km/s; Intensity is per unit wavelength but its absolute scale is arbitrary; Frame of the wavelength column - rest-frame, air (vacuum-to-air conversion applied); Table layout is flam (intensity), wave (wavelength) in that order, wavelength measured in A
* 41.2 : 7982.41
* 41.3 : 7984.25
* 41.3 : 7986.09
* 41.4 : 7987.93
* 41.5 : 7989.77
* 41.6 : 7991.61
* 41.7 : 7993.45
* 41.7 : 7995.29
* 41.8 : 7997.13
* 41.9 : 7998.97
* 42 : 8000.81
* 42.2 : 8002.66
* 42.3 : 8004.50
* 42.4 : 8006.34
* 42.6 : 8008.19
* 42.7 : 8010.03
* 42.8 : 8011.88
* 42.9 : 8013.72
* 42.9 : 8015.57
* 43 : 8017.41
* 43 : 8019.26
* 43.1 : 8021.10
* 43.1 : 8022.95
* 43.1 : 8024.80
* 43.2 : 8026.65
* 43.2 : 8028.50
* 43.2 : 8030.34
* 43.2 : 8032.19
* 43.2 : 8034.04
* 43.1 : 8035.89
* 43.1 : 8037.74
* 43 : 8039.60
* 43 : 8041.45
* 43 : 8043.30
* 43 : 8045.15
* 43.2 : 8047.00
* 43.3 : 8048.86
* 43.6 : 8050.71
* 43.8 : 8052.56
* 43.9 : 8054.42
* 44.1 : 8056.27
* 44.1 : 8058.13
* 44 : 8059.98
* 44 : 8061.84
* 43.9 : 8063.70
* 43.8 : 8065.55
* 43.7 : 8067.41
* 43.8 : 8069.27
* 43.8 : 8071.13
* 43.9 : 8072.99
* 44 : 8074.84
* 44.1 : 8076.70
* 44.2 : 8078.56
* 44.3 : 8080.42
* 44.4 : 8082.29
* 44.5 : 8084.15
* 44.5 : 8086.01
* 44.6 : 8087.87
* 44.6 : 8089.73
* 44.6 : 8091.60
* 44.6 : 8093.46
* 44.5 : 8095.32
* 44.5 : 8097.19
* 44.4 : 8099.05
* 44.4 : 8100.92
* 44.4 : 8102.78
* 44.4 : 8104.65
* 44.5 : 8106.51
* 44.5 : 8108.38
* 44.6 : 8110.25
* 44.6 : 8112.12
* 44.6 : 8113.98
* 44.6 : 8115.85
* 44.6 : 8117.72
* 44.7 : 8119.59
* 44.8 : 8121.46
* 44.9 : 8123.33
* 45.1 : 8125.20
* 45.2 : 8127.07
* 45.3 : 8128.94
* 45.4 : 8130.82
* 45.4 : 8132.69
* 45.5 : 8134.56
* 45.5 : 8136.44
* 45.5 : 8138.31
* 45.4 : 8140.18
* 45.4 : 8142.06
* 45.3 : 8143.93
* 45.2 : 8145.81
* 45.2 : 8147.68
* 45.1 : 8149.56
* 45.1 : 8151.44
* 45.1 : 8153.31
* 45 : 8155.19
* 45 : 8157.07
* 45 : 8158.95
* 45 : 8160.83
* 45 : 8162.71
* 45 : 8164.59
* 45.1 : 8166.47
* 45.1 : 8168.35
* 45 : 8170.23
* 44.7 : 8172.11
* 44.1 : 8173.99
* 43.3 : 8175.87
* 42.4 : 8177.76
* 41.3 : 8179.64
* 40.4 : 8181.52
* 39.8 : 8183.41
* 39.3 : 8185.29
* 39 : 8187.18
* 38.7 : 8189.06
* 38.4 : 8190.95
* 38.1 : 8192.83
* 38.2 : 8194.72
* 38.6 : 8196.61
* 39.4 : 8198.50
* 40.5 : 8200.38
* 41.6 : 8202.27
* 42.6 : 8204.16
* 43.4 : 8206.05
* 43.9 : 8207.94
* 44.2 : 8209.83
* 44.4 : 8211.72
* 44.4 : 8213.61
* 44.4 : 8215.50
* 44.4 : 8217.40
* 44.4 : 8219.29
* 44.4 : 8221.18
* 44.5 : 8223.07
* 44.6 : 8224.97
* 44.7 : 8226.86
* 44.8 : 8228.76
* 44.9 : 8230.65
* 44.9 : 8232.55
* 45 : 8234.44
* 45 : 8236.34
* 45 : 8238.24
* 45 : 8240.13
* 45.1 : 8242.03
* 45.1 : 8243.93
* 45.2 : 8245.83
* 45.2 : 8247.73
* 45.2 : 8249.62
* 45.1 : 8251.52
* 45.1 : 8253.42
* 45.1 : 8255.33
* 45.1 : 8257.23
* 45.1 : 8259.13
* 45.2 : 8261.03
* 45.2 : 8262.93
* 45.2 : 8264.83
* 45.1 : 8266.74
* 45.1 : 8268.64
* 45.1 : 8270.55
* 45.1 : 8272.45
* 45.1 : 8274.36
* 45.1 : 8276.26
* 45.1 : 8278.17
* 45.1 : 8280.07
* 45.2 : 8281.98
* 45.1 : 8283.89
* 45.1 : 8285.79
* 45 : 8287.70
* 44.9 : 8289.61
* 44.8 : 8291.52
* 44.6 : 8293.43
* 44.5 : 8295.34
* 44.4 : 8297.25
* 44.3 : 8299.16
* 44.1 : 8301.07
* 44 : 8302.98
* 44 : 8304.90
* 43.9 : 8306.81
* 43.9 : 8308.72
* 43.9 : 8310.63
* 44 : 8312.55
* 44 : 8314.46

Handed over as 43.8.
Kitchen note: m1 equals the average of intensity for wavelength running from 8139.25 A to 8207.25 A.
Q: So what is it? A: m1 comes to 42.8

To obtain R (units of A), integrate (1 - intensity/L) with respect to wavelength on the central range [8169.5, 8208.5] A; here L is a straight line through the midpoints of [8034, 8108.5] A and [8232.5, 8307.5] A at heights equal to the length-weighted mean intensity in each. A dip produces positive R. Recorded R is 3.1 A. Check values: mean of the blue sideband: 44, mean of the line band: 41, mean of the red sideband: 44.9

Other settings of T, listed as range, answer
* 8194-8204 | 39.9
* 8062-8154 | 44.7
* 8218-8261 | 44.9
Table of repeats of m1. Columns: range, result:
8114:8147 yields 45.1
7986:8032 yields 42.5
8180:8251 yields 42.9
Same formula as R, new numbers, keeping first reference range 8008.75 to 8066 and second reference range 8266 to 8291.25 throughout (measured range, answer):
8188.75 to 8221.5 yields 1.9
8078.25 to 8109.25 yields -0.5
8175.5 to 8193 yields 1.7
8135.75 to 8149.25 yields -0.4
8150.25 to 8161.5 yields -0.2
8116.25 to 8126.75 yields -0.2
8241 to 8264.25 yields -0.1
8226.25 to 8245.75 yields -0.1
